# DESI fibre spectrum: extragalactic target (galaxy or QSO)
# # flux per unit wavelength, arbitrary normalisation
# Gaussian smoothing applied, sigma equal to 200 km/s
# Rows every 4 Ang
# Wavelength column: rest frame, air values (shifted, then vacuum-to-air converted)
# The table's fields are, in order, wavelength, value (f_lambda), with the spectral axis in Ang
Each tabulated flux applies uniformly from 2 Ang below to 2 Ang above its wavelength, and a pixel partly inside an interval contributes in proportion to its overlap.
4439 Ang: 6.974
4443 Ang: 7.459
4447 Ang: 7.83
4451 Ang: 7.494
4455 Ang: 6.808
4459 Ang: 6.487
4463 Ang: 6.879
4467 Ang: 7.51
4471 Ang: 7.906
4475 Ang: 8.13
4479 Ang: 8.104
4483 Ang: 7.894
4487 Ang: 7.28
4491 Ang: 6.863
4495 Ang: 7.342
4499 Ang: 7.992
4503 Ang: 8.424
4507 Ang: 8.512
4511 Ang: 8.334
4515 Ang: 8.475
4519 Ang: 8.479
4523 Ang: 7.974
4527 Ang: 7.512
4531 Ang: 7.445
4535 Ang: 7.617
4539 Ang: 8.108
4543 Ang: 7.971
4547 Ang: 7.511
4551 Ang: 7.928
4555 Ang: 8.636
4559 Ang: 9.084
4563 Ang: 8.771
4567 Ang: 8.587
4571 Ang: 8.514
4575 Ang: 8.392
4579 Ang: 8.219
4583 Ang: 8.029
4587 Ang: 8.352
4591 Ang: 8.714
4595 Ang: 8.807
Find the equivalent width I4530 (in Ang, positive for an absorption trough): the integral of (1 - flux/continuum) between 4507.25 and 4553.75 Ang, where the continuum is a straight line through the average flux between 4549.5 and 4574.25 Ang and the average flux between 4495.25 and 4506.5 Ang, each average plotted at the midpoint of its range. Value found 2.0 Ang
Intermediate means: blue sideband 8.11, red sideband 8.59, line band 7.97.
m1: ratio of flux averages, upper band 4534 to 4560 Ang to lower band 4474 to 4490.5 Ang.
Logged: 1.05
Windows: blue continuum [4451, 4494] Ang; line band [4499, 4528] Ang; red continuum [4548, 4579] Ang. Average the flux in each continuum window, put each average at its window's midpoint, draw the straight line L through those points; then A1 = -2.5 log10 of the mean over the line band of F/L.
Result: -0.05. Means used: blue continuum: 7.39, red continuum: 8.5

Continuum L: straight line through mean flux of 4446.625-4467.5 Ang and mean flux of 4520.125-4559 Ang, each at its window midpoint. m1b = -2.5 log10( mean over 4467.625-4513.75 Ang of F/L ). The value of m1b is -0.06 mag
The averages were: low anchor 7.09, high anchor 7.93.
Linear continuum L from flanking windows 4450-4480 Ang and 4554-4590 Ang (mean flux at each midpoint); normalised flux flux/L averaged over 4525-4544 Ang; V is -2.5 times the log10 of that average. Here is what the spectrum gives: 0.06 mag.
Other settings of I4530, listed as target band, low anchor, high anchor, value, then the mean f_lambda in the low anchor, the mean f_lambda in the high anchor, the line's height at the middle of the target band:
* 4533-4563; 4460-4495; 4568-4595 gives -0.1 Ang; 7.53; 8.41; 8.13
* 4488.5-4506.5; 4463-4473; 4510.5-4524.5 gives 0.7 Ang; 7.54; 8.33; 8.01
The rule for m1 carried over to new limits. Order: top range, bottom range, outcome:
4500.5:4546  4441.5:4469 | 1.12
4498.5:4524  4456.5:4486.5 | 1.11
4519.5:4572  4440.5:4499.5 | 1.09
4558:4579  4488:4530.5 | 1.08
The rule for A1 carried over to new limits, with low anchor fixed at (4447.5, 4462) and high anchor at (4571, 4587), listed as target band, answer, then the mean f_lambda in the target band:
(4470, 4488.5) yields -0.09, 7.88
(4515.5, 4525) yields -0.08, 8.27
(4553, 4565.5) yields -0.10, 8.82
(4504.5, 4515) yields -0.12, 8.43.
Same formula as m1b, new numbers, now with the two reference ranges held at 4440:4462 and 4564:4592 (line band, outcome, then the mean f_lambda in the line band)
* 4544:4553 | 0.051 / 7.75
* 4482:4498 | 0.031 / 7.35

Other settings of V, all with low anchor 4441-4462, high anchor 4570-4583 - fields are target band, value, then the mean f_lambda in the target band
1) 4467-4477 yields -0.08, 7.92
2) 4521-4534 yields 0.03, 7.64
